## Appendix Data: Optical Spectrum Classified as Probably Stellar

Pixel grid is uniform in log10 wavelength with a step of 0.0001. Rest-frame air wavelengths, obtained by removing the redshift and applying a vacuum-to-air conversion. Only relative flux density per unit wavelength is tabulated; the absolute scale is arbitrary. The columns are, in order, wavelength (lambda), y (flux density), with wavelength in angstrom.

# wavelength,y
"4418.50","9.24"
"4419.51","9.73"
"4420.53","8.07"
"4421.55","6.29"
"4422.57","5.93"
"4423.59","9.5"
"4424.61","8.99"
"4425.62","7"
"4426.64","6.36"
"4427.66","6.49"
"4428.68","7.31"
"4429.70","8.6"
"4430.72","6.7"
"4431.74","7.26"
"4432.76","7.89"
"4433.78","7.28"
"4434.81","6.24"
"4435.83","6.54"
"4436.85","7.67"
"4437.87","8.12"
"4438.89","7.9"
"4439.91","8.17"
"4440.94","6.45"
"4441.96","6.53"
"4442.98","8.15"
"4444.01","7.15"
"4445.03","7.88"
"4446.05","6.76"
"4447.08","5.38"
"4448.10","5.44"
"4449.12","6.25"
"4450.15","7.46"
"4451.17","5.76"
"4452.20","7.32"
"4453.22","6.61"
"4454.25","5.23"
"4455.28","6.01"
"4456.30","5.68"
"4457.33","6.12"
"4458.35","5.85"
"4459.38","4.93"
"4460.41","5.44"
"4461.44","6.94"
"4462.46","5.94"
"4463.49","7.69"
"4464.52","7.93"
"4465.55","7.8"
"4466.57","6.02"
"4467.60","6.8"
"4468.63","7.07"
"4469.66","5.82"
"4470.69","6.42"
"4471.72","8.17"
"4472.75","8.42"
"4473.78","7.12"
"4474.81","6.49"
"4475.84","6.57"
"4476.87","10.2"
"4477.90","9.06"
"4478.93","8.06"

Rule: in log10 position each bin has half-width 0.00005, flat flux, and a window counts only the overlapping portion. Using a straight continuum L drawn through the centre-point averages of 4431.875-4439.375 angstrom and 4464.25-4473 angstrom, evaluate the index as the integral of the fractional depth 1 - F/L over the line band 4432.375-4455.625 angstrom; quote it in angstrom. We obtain 1.4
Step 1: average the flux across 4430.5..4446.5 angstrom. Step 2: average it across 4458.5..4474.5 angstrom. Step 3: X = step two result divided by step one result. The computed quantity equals 0.93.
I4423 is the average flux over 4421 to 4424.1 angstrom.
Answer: 7.24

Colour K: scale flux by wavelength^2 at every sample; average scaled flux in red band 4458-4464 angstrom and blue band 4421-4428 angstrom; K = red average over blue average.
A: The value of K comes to 0.9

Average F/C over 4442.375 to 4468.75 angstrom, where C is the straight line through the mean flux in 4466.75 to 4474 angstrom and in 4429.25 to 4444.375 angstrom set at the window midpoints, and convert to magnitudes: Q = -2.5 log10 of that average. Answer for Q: 0.11 mag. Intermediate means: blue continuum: 7.37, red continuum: 7.06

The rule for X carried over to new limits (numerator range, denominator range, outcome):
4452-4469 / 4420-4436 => 0.88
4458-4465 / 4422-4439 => 0.87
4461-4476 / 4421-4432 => 0.96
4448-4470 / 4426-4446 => 0.88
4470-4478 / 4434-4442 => 1.06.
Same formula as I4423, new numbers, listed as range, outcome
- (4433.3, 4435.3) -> 6.73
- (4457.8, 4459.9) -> 5.41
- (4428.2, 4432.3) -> 7.48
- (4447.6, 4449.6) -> 5.85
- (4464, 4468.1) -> 7.14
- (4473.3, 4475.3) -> 6.8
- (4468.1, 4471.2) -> 6.43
